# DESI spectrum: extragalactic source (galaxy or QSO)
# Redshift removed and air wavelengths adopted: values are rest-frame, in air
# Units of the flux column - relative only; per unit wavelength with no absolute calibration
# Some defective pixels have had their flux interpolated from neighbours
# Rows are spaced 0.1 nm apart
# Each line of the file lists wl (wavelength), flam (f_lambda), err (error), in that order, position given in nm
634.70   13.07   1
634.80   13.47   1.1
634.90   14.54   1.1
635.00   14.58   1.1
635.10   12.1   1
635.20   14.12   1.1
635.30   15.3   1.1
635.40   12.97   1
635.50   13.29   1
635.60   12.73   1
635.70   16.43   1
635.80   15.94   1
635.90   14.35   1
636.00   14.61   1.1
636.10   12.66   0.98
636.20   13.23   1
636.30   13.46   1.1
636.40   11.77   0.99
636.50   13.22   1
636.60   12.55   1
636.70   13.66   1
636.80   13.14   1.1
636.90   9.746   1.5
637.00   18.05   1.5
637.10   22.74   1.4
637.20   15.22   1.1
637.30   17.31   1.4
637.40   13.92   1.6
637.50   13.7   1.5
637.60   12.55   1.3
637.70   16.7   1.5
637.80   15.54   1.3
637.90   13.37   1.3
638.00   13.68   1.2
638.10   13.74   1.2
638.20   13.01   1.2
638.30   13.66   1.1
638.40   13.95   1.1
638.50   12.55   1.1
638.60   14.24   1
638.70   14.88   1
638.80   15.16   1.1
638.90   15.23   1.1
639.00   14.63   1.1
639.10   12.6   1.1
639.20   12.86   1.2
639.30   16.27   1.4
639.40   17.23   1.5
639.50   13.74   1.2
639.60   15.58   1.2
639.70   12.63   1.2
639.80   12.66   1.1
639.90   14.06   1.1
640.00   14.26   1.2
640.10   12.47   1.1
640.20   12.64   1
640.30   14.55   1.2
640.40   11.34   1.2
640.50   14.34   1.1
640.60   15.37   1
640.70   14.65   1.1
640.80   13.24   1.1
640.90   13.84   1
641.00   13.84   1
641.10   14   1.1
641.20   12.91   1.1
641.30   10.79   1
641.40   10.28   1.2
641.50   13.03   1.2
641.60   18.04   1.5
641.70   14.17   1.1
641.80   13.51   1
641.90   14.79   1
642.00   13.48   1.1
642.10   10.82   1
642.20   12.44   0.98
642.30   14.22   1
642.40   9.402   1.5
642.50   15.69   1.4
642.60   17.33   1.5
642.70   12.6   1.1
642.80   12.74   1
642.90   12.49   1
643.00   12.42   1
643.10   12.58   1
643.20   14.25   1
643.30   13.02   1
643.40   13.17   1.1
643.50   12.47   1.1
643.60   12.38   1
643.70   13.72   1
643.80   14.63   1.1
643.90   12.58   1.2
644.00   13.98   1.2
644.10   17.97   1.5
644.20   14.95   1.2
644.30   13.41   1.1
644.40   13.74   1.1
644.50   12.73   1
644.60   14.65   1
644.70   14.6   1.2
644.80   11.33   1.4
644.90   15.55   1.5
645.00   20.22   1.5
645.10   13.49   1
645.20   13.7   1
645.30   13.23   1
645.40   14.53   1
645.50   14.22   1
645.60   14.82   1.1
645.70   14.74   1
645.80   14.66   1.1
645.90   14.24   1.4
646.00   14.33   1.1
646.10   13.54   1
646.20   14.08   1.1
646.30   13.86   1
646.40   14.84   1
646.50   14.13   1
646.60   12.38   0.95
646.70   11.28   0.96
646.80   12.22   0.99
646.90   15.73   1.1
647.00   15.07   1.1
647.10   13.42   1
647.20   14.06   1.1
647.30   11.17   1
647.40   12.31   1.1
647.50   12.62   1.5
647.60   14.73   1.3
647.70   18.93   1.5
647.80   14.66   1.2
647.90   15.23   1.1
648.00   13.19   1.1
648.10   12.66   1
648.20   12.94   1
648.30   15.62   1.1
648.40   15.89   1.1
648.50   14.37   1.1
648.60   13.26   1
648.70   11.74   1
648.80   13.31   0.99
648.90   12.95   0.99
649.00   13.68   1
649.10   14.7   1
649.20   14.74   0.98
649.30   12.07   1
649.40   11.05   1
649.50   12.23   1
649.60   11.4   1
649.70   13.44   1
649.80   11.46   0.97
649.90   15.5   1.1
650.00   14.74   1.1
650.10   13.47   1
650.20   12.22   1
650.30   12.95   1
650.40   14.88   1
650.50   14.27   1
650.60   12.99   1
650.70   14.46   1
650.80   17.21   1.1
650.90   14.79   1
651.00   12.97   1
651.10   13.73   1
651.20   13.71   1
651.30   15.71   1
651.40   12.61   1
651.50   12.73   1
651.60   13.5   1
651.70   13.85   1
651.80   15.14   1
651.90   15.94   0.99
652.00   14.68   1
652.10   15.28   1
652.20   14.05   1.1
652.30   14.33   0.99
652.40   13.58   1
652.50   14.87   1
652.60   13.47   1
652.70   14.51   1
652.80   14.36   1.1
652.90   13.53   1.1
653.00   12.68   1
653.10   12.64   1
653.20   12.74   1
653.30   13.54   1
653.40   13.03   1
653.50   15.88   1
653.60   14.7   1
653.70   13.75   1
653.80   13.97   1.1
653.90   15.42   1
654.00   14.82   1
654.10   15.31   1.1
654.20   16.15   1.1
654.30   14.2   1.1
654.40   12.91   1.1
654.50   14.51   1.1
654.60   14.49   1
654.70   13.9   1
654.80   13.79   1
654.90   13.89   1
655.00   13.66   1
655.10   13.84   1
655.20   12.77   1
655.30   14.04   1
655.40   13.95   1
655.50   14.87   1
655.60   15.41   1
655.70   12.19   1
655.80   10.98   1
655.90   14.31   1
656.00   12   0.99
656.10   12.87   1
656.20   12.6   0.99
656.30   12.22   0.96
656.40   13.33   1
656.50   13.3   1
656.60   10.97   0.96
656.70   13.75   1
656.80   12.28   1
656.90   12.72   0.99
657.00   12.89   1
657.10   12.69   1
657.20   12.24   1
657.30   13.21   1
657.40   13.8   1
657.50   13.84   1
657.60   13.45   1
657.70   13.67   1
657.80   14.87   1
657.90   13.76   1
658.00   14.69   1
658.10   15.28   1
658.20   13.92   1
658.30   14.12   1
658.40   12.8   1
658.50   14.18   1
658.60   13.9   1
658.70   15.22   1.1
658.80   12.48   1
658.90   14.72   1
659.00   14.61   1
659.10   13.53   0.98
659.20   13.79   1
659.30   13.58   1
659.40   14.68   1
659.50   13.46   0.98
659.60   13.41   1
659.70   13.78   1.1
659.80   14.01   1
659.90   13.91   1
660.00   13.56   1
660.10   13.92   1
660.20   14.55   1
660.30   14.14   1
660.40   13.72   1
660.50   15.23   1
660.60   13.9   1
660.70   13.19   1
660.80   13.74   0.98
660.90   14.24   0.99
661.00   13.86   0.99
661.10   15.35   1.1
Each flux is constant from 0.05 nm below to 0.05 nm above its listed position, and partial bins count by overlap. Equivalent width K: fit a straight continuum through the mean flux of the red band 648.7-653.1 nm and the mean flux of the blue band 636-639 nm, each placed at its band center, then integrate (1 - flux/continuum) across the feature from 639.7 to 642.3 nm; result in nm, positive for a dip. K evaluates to 0.13 nm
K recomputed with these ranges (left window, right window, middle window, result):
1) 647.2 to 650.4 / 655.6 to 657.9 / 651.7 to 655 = -0.25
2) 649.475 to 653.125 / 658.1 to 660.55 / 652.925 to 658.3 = 0.12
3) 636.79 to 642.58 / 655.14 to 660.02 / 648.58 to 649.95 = 0.08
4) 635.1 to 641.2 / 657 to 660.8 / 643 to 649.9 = 0.11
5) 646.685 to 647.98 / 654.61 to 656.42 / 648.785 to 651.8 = 0.04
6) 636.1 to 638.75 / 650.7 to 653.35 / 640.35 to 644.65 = 0.19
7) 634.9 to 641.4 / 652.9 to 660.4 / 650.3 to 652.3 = -0.07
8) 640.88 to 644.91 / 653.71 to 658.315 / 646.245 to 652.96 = -0.13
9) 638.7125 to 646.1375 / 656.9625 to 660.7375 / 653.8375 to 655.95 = -0.03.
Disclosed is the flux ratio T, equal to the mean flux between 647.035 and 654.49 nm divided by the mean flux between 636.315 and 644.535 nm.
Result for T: 1.00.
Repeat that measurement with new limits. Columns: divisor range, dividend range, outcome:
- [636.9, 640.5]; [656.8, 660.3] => 0.96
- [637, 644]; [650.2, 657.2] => 0.99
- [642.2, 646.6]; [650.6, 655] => 1.02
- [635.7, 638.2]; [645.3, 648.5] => 0.98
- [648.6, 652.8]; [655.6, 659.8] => 0.98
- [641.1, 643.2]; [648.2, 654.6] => 1.05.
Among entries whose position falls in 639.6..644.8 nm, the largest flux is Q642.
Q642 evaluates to 18.04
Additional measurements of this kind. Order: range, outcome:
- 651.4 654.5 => 16.15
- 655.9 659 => 15.28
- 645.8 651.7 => 18.93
